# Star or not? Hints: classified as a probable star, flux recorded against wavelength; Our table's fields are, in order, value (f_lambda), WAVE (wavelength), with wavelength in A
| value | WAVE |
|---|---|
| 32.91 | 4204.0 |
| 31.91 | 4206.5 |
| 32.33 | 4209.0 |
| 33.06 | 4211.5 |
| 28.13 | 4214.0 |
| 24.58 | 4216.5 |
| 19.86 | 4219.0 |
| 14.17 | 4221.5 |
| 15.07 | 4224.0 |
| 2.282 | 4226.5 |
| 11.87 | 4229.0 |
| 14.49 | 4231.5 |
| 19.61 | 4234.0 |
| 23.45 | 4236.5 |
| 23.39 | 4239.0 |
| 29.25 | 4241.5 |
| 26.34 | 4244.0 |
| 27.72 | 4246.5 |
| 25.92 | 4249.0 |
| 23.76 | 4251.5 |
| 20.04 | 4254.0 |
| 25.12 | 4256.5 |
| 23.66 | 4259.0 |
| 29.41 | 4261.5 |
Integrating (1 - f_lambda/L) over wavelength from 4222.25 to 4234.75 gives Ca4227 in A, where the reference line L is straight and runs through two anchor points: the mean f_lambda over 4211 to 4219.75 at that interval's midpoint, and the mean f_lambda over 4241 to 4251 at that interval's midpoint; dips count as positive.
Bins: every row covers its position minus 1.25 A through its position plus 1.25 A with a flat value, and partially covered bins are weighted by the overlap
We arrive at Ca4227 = 6.6 A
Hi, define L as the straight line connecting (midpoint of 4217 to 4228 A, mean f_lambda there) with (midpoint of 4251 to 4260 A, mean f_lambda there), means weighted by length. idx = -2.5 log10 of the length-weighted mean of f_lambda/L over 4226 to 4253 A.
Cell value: -0.13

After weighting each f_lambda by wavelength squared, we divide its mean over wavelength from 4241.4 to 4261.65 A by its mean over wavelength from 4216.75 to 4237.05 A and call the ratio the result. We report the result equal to 1.7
